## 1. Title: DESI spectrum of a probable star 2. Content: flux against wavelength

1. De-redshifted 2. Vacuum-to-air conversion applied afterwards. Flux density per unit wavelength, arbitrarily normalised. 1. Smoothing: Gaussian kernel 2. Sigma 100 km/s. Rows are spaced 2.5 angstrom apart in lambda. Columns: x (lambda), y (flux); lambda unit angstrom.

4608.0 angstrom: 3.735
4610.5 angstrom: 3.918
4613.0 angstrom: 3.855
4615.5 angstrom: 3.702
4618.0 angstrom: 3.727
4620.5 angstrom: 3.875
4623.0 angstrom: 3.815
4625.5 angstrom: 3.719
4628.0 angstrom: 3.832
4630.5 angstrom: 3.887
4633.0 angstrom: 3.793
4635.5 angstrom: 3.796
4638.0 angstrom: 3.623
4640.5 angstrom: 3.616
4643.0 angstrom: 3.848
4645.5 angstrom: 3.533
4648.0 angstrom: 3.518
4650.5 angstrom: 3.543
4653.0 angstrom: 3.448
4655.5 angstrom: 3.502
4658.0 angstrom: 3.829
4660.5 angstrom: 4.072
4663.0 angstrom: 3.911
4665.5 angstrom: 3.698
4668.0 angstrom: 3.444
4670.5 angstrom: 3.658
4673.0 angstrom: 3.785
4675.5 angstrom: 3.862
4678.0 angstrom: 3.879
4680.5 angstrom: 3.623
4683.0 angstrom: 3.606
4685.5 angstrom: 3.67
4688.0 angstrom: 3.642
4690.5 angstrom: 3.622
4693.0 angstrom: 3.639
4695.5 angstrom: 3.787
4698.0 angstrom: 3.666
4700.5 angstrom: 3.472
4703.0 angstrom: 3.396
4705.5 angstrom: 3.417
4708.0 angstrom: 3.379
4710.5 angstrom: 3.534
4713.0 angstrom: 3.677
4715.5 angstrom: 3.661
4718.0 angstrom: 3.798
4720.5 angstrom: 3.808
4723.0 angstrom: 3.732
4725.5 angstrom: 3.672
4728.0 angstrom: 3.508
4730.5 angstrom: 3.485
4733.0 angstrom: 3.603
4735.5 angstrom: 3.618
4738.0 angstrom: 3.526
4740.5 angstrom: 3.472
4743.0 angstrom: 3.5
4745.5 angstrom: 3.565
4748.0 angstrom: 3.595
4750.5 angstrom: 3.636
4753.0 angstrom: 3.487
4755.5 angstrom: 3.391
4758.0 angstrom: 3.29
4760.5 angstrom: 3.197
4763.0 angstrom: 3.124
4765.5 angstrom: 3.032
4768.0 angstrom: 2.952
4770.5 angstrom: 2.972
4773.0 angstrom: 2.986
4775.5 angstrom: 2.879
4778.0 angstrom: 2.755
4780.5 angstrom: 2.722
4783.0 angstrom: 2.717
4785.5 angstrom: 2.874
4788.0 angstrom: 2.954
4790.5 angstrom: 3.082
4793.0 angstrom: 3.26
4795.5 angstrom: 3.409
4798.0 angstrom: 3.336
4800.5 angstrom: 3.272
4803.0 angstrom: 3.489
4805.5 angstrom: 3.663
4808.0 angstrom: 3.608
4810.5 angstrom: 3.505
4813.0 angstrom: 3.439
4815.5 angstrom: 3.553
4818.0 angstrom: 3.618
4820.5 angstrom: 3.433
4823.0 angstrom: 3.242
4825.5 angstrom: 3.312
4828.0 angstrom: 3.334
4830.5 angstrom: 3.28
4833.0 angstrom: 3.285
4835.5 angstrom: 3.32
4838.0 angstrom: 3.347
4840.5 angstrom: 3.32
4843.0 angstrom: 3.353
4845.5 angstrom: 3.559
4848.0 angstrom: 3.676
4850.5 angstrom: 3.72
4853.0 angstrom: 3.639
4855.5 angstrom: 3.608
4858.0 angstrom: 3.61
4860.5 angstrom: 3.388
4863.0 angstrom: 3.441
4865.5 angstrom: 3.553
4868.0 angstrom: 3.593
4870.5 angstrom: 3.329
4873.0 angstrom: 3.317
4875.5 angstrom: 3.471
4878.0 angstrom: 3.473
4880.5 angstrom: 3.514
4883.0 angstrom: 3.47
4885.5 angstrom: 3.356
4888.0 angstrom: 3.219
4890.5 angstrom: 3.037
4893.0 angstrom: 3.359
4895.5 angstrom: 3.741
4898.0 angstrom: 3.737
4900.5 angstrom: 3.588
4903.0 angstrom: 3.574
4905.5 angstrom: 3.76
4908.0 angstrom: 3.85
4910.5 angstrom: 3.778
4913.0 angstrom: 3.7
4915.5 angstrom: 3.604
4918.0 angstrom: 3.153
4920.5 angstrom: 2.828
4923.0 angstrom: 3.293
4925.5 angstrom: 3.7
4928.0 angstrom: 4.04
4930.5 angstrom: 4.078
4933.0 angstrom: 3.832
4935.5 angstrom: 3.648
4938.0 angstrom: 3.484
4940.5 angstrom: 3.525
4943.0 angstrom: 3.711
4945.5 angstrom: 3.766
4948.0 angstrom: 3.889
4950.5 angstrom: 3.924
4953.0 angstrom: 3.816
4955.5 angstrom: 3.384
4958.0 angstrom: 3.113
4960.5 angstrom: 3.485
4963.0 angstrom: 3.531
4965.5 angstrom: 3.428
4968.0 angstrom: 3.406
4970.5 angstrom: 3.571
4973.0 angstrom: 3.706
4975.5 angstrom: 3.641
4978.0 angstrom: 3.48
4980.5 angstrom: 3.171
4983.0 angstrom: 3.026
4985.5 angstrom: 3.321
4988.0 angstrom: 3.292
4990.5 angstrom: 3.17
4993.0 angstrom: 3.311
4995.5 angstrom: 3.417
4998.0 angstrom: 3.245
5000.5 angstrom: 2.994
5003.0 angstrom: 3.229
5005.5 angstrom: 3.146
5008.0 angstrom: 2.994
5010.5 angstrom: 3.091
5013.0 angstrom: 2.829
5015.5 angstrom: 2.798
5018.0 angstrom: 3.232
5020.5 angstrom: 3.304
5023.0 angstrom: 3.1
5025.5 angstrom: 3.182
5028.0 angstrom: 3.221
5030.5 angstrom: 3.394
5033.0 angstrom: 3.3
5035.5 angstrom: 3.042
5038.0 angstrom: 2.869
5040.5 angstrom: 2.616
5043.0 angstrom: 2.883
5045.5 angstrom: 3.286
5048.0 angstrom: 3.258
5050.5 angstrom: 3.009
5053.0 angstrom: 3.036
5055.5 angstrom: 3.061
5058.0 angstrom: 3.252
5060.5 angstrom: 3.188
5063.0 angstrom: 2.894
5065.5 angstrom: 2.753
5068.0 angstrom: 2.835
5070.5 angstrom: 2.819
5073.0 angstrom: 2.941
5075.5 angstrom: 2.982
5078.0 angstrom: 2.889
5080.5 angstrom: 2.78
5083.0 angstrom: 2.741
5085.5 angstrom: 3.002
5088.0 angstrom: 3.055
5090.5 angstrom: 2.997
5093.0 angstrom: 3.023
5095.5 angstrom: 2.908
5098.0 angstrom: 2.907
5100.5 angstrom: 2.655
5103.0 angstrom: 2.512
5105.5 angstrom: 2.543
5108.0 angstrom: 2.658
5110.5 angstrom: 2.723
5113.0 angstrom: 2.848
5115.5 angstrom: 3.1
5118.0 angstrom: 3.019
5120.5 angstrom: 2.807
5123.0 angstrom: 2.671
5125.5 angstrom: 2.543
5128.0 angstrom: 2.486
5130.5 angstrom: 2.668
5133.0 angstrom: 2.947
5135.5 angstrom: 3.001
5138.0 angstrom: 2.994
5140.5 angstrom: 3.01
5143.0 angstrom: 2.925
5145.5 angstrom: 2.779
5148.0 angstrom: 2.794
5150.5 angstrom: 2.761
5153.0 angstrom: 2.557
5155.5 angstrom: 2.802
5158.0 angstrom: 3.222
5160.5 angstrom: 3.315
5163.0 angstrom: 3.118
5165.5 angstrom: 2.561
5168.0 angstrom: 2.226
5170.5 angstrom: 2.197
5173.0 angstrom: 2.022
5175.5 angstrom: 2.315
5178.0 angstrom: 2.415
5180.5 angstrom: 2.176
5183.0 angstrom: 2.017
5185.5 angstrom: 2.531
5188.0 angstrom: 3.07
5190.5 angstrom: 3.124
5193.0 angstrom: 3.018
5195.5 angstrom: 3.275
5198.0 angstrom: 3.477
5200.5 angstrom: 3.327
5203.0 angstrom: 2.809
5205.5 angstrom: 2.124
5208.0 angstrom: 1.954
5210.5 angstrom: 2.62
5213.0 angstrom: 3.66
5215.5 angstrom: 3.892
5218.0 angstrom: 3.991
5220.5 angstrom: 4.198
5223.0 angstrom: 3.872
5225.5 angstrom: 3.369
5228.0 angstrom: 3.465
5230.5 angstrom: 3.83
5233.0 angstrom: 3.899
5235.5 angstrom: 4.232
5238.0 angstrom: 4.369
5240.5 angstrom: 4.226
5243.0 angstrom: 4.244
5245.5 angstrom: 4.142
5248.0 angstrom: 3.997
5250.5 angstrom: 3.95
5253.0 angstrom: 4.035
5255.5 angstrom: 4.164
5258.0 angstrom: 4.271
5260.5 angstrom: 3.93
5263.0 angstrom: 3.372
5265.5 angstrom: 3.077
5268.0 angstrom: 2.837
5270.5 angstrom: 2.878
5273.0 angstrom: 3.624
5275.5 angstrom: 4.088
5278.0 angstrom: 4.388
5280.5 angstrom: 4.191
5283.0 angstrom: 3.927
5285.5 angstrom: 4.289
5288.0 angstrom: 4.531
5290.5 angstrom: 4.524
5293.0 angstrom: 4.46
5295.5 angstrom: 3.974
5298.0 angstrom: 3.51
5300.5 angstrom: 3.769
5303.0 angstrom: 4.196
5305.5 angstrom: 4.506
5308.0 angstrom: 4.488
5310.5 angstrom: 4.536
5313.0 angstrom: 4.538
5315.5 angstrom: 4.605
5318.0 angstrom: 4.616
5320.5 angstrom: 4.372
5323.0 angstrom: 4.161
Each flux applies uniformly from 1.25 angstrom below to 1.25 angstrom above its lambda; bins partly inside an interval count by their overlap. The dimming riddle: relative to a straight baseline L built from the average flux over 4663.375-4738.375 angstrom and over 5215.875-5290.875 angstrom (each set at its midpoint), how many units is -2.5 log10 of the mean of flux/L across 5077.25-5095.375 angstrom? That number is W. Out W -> 0.29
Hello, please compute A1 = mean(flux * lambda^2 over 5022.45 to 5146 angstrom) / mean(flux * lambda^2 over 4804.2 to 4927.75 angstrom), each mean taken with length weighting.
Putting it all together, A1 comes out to 0.92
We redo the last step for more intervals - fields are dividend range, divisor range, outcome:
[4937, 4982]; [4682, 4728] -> 1.09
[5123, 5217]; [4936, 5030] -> 0.89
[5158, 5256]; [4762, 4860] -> 1.16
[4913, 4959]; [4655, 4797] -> 1.14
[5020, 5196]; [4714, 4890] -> 0.95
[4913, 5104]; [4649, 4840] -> 1.04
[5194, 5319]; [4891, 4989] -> 1.22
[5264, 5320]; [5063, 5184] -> 1.58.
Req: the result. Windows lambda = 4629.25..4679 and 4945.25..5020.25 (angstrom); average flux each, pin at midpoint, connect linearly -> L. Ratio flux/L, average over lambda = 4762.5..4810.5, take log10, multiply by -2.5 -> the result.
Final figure 0.14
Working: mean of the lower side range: 3.71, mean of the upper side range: 3.34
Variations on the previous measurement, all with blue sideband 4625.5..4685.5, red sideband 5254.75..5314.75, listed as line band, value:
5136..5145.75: 0.31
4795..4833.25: 0.11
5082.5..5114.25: 0.36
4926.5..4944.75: 0.02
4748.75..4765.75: 0.13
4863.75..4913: 0.09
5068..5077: 0.32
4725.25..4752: 0.06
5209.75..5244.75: 0.03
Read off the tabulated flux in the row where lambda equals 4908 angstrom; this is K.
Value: 3.85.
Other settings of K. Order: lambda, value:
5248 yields 3.997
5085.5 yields 3.002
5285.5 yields 4.289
